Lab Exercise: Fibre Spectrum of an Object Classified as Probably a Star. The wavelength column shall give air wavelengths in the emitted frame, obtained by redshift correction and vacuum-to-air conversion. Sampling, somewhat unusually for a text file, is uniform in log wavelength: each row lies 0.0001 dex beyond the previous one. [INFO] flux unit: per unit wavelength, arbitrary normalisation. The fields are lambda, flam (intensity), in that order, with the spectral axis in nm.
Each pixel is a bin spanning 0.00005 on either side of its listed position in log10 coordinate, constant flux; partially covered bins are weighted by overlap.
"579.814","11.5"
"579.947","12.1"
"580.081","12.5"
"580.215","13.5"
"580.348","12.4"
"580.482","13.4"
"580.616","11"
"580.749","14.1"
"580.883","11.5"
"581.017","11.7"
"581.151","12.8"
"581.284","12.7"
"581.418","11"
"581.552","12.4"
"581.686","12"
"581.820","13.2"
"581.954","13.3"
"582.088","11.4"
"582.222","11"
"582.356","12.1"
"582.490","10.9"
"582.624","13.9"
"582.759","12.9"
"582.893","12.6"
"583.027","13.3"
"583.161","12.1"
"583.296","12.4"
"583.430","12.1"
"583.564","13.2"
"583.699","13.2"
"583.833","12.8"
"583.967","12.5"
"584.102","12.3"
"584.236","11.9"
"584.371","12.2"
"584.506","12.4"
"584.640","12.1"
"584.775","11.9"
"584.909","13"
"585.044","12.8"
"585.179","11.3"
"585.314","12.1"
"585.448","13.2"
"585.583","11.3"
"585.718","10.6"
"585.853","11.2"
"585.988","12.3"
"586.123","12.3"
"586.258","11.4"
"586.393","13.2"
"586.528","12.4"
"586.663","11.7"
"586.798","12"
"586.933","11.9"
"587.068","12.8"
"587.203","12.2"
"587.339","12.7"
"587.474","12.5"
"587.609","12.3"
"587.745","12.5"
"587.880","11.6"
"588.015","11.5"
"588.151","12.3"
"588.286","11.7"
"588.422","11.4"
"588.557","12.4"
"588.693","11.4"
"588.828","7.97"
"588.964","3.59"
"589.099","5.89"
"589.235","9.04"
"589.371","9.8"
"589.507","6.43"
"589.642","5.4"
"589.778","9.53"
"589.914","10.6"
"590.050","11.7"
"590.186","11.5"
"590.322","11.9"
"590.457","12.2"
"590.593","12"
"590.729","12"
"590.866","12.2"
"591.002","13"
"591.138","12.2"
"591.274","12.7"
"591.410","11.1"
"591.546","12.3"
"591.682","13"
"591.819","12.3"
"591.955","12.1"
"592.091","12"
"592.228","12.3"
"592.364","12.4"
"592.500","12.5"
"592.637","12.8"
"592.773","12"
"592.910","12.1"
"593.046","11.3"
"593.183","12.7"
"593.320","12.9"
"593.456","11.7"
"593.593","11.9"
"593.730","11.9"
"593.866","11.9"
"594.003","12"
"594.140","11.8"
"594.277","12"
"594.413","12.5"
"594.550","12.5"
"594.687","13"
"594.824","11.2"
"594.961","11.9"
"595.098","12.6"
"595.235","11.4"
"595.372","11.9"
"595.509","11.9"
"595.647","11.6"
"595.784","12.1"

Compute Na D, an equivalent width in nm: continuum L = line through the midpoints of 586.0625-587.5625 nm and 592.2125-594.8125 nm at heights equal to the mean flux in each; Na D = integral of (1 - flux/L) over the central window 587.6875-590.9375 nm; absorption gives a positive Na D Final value 0.53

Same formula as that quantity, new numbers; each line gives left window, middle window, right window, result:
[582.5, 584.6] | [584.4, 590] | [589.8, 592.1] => 0.555 nm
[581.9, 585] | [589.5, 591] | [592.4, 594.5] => 0.178 nm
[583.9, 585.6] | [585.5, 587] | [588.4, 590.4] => -0.080 nm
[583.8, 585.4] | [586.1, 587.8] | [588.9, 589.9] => -0.431 nm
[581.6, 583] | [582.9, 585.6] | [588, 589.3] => -0.213 nm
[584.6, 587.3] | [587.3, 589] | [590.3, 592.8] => 0.138 nm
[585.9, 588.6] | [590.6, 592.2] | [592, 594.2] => -0.015 nm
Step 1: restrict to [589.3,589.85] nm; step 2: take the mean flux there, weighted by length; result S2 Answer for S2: 7.81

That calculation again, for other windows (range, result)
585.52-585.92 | 11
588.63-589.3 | 7.55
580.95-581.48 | 12.1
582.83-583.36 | 12.6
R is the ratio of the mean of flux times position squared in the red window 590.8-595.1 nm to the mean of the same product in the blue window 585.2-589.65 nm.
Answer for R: 1.13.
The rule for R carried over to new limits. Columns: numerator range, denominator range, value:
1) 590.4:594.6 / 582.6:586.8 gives 1.02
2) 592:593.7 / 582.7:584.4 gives 1.00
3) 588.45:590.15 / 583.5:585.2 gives 0.72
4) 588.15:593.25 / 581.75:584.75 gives 0.91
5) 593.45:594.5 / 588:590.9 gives 1.21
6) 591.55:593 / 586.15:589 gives 1.08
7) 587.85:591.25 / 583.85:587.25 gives 0.87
